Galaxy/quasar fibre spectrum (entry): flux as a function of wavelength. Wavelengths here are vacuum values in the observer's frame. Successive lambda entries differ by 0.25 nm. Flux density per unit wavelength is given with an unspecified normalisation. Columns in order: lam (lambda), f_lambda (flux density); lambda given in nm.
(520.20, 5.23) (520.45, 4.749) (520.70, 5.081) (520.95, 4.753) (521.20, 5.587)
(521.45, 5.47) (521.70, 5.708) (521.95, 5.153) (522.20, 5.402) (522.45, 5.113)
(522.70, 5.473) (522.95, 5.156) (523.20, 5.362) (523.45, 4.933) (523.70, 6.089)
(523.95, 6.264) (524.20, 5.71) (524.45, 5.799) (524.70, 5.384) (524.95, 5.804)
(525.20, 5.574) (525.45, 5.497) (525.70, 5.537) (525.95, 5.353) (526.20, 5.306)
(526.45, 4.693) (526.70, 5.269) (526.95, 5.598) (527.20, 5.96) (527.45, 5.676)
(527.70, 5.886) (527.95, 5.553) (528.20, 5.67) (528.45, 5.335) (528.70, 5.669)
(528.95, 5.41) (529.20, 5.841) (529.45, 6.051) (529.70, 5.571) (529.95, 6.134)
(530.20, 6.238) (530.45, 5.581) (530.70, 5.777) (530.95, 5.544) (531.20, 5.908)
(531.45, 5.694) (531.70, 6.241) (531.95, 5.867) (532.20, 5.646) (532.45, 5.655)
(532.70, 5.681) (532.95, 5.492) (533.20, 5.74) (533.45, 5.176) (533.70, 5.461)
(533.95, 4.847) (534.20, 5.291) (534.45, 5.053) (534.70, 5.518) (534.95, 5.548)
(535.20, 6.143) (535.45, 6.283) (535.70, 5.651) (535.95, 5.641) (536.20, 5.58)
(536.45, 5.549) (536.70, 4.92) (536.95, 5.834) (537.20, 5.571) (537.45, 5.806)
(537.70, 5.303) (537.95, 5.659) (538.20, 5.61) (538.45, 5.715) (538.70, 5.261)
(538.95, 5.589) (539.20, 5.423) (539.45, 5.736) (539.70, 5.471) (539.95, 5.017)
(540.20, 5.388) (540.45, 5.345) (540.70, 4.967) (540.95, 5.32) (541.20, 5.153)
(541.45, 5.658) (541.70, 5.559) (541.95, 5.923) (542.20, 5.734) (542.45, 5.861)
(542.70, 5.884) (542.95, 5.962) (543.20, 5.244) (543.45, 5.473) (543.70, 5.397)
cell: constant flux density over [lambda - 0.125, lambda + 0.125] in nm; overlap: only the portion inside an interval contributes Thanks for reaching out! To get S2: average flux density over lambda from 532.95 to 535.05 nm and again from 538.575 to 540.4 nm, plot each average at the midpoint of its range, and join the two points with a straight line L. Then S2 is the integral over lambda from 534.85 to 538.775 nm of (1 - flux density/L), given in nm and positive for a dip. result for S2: -0.19 nm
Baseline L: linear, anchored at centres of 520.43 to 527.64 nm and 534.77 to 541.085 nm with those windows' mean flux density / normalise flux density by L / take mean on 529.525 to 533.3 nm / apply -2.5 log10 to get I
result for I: -0.057 mag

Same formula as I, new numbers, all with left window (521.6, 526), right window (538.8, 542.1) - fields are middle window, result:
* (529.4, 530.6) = -0.080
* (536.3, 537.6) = -0.017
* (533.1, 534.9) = 0.032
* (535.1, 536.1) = -0.088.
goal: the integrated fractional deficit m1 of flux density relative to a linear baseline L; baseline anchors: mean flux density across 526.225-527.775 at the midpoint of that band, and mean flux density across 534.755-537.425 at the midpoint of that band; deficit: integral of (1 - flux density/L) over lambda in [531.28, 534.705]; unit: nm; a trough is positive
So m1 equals 0.048 nm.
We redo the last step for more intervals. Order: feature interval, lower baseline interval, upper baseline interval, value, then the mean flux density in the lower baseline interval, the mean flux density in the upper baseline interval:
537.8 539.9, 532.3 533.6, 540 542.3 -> -0.027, 5.55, 5.43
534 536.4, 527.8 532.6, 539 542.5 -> 0.004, 5.76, 5.46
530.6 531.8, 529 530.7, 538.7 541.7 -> -0.004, 5.87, 5.37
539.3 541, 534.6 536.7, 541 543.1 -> 0.112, 5.69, 5.7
